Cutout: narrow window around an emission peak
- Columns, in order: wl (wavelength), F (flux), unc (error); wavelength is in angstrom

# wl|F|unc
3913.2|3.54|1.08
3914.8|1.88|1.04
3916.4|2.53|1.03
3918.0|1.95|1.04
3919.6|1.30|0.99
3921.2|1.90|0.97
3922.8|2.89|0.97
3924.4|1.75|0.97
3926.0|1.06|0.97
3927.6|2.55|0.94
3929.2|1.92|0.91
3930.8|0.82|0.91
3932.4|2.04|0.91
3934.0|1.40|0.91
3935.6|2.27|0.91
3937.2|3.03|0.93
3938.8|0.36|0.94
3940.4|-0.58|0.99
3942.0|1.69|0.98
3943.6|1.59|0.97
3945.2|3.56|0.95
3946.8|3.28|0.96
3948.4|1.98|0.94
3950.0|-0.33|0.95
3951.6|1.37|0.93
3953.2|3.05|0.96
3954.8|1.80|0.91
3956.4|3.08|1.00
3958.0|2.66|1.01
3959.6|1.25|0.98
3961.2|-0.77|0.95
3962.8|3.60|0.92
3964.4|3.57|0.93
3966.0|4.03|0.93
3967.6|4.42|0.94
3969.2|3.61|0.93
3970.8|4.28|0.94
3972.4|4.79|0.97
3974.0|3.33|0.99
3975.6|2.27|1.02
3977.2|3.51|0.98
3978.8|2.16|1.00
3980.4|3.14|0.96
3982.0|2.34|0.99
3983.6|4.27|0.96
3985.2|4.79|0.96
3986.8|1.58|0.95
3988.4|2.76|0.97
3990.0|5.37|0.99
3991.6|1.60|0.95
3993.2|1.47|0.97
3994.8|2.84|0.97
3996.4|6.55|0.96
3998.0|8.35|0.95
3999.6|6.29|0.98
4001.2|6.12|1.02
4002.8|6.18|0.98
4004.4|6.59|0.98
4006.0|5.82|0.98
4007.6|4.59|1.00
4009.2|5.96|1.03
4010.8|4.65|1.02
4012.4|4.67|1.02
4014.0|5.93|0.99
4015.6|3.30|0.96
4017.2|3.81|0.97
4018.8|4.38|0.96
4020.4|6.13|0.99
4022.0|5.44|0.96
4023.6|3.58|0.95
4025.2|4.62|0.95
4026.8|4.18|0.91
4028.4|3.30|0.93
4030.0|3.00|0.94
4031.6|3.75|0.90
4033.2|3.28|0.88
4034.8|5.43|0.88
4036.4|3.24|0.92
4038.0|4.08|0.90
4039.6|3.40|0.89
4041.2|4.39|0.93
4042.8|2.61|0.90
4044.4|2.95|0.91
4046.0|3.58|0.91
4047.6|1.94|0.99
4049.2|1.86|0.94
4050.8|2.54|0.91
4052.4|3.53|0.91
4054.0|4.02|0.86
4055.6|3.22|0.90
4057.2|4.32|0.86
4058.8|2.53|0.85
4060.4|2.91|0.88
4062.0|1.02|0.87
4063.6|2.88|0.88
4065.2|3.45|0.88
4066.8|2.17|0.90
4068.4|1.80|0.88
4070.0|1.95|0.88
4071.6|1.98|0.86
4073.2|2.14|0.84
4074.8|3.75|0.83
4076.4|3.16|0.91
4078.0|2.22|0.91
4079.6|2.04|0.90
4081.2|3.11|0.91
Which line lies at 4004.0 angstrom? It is Lyman alpha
